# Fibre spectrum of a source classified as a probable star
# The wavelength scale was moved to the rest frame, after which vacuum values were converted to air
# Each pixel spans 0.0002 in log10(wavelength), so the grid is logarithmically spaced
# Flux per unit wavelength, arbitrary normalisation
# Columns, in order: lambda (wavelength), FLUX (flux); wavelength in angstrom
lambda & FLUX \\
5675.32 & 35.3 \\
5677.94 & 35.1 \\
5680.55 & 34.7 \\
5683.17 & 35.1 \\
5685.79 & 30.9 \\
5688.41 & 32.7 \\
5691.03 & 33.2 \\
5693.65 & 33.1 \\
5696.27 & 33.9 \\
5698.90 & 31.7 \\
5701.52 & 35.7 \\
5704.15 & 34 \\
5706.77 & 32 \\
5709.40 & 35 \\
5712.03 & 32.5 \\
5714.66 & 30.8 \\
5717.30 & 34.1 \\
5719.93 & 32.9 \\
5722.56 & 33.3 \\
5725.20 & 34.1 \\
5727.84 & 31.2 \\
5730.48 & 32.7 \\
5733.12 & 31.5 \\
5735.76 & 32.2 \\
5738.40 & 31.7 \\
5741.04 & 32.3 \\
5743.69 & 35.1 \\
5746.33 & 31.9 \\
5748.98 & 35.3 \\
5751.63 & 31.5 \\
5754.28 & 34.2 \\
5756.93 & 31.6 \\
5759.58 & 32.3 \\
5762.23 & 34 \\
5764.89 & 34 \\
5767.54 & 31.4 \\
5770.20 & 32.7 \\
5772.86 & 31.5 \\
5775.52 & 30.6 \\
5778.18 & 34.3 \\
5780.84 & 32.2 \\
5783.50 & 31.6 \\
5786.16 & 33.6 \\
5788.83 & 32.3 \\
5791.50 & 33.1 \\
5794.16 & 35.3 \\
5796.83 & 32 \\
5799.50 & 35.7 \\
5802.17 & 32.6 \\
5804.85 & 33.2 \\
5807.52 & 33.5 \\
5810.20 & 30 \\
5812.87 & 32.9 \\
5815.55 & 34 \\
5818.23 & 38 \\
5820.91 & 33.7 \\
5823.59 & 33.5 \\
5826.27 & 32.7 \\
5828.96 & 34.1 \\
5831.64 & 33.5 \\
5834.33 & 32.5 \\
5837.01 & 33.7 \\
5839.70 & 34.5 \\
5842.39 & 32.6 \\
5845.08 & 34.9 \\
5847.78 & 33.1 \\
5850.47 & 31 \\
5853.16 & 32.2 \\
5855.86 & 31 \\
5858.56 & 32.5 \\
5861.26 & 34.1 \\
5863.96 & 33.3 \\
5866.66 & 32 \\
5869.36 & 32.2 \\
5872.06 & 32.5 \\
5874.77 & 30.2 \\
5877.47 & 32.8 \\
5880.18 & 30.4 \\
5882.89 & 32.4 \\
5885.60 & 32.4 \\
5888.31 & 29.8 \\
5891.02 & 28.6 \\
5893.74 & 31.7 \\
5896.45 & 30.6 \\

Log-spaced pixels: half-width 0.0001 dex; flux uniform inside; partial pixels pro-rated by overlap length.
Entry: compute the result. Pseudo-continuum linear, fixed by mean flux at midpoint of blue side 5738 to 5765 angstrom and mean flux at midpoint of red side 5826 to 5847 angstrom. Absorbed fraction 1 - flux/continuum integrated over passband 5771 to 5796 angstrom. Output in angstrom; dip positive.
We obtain 0.4 angstrom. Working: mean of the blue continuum 33.1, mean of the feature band 32.7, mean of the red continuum 33.6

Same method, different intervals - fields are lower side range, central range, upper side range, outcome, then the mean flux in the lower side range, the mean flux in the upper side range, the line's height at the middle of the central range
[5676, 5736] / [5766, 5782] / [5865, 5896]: 0.2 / 33.2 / 31.4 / 32.5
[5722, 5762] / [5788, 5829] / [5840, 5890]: -1.4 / 32.7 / 32.2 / 32.5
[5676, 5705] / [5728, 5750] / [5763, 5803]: 0.4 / 33.7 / 32.9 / 33.3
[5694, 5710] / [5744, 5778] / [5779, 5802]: 0.7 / 33.6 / 33.2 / 33.4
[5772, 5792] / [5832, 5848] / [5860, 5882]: -0.7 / 32.4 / 32.2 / 32.3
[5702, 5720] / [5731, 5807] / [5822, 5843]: 1.0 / 33.2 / 33.4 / 33.3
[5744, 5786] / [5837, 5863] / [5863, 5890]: -0.8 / 32.7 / 31.7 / 32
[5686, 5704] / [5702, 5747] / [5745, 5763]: 0.4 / 33.3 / 33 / 33.1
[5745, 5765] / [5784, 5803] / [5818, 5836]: 0.0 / 33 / 33.8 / 33.4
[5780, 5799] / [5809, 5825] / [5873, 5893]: -0.6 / 33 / 31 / 32.4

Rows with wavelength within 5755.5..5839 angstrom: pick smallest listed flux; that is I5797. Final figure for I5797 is 30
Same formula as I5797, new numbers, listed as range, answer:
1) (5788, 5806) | 32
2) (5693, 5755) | 30.8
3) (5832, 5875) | 30.2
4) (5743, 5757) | 31.5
